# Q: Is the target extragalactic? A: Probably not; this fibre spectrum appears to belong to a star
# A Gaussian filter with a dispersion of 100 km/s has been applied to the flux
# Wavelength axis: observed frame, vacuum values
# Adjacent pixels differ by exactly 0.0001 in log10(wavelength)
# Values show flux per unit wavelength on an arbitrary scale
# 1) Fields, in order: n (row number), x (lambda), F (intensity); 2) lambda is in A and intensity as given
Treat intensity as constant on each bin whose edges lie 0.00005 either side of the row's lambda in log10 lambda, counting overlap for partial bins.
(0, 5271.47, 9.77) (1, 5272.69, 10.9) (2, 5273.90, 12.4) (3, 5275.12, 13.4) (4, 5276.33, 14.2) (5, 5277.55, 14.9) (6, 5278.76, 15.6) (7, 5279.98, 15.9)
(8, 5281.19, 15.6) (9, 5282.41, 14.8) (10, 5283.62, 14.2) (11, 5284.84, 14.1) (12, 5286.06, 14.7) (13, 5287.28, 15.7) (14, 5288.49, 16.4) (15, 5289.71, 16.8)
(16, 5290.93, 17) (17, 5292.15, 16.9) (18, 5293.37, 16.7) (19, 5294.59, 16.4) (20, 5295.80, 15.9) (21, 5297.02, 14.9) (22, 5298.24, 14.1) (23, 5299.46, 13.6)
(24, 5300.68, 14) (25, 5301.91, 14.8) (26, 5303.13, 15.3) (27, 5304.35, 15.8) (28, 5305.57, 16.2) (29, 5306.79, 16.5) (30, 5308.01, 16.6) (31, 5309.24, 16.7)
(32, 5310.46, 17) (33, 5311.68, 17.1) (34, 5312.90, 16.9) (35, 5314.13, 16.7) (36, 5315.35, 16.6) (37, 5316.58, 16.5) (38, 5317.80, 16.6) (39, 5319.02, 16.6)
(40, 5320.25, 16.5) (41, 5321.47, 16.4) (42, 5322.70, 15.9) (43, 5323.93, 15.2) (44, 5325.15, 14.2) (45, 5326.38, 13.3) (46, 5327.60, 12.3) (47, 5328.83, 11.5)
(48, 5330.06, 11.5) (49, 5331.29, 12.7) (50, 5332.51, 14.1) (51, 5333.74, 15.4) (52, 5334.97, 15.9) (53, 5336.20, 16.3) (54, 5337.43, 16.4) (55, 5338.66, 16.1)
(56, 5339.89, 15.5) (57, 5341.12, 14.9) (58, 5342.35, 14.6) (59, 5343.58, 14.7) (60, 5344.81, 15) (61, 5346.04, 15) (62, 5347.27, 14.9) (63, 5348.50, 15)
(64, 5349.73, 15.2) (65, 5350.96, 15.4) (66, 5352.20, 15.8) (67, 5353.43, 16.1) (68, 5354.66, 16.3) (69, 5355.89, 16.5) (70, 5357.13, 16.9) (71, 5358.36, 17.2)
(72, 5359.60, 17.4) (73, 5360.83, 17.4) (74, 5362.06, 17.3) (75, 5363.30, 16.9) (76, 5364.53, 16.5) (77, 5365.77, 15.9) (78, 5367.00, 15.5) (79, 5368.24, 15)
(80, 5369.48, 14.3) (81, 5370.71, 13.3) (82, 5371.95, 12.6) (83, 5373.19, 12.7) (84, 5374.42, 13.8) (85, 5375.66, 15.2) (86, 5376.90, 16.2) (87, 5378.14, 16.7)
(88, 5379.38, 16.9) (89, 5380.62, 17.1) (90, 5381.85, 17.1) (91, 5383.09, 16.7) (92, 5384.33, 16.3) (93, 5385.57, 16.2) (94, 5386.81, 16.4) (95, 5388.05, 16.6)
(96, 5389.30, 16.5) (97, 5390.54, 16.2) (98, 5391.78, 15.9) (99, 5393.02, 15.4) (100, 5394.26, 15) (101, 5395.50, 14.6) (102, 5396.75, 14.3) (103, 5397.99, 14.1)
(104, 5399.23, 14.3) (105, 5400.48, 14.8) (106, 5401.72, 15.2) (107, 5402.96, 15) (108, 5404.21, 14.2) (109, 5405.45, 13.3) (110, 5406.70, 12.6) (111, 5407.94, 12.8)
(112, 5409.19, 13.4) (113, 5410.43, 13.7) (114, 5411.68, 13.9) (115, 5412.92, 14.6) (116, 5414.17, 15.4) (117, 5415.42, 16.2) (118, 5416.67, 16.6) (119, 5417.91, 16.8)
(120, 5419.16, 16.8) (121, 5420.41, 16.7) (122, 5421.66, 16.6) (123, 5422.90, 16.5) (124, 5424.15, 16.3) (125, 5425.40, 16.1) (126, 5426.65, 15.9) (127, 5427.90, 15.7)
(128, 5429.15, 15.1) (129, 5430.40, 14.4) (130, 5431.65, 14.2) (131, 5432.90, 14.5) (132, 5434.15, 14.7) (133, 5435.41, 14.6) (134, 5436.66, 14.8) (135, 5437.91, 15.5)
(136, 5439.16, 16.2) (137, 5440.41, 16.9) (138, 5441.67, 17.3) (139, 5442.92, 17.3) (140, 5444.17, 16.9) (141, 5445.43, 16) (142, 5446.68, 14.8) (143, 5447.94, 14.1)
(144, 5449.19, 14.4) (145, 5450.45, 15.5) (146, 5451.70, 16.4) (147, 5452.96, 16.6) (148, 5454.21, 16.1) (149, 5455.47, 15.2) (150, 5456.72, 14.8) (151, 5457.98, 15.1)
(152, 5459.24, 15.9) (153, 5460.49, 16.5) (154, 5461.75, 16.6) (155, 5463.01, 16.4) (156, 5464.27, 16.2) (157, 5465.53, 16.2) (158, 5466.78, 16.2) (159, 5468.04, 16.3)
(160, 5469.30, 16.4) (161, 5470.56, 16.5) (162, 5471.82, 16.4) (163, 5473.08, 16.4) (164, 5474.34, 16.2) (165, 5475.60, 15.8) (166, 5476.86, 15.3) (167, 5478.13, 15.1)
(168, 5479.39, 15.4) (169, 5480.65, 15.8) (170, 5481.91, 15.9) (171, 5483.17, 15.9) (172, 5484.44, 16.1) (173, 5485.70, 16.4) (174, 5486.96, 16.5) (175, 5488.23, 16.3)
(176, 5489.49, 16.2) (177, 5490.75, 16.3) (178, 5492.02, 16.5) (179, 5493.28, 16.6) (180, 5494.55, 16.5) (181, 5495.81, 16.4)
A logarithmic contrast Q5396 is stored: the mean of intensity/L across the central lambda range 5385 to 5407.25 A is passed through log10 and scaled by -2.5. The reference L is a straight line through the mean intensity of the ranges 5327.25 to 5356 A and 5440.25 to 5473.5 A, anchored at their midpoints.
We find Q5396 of 0.03 mag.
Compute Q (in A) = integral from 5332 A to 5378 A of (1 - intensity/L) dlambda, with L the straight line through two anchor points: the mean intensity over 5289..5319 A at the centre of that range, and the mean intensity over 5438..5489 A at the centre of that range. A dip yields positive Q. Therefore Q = 1.6 A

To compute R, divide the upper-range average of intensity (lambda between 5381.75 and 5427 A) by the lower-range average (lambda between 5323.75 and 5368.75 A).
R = 1.0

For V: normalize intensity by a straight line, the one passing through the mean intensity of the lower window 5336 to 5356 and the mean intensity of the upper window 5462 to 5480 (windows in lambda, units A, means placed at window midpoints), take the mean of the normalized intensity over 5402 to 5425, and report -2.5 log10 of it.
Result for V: 0.049 mag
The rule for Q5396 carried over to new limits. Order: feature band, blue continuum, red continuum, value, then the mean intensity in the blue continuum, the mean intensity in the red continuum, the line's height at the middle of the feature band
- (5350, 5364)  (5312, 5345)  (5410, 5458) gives -0.09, 15.1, 15.6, 15.3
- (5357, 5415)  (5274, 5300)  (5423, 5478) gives 0.02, 15.3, 15.8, 15.6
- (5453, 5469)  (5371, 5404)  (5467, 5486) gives -0.01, 15.4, 16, 15.9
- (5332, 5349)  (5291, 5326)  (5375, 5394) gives 0.06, 15.9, 16.3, 16.1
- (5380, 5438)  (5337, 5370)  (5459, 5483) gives 0.04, 15.8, 16.1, 16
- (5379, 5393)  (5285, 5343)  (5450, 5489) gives -0.05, 15.5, 16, 15.7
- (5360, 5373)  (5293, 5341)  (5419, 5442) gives 0.01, 15.4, 15.7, 15.5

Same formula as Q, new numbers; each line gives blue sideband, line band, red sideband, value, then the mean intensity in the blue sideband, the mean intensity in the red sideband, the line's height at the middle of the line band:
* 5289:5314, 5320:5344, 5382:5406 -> 1.71 A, 16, 15.4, 15.8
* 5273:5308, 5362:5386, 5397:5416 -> -1.75 A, 15.2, 14.2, 14.5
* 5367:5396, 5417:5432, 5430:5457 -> -0.43 A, 15.5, 15.5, 15.5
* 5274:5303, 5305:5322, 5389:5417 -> -1.76 A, 15.2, 14.7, 15.1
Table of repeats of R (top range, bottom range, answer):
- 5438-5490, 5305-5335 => 1.04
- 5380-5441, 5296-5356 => 1.00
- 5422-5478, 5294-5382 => 1.02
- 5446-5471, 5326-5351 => 1.09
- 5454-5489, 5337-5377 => 1.03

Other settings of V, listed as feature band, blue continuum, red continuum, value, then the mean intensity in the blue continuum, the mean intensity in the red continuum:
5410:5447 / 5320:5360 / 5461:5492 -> 0.004 mag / 15.1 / 16.1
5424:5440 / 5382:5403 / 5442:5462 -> 0.033 mag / 15.5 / 15.8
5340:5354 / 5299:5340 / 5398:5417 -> -0.007 mag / 15.4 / 14.4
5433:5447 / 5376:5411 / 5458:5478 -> -0.004 mag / 15.3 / 16.2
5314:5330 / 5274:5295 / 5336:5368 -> 0.043 mag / 15.4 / 15.9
